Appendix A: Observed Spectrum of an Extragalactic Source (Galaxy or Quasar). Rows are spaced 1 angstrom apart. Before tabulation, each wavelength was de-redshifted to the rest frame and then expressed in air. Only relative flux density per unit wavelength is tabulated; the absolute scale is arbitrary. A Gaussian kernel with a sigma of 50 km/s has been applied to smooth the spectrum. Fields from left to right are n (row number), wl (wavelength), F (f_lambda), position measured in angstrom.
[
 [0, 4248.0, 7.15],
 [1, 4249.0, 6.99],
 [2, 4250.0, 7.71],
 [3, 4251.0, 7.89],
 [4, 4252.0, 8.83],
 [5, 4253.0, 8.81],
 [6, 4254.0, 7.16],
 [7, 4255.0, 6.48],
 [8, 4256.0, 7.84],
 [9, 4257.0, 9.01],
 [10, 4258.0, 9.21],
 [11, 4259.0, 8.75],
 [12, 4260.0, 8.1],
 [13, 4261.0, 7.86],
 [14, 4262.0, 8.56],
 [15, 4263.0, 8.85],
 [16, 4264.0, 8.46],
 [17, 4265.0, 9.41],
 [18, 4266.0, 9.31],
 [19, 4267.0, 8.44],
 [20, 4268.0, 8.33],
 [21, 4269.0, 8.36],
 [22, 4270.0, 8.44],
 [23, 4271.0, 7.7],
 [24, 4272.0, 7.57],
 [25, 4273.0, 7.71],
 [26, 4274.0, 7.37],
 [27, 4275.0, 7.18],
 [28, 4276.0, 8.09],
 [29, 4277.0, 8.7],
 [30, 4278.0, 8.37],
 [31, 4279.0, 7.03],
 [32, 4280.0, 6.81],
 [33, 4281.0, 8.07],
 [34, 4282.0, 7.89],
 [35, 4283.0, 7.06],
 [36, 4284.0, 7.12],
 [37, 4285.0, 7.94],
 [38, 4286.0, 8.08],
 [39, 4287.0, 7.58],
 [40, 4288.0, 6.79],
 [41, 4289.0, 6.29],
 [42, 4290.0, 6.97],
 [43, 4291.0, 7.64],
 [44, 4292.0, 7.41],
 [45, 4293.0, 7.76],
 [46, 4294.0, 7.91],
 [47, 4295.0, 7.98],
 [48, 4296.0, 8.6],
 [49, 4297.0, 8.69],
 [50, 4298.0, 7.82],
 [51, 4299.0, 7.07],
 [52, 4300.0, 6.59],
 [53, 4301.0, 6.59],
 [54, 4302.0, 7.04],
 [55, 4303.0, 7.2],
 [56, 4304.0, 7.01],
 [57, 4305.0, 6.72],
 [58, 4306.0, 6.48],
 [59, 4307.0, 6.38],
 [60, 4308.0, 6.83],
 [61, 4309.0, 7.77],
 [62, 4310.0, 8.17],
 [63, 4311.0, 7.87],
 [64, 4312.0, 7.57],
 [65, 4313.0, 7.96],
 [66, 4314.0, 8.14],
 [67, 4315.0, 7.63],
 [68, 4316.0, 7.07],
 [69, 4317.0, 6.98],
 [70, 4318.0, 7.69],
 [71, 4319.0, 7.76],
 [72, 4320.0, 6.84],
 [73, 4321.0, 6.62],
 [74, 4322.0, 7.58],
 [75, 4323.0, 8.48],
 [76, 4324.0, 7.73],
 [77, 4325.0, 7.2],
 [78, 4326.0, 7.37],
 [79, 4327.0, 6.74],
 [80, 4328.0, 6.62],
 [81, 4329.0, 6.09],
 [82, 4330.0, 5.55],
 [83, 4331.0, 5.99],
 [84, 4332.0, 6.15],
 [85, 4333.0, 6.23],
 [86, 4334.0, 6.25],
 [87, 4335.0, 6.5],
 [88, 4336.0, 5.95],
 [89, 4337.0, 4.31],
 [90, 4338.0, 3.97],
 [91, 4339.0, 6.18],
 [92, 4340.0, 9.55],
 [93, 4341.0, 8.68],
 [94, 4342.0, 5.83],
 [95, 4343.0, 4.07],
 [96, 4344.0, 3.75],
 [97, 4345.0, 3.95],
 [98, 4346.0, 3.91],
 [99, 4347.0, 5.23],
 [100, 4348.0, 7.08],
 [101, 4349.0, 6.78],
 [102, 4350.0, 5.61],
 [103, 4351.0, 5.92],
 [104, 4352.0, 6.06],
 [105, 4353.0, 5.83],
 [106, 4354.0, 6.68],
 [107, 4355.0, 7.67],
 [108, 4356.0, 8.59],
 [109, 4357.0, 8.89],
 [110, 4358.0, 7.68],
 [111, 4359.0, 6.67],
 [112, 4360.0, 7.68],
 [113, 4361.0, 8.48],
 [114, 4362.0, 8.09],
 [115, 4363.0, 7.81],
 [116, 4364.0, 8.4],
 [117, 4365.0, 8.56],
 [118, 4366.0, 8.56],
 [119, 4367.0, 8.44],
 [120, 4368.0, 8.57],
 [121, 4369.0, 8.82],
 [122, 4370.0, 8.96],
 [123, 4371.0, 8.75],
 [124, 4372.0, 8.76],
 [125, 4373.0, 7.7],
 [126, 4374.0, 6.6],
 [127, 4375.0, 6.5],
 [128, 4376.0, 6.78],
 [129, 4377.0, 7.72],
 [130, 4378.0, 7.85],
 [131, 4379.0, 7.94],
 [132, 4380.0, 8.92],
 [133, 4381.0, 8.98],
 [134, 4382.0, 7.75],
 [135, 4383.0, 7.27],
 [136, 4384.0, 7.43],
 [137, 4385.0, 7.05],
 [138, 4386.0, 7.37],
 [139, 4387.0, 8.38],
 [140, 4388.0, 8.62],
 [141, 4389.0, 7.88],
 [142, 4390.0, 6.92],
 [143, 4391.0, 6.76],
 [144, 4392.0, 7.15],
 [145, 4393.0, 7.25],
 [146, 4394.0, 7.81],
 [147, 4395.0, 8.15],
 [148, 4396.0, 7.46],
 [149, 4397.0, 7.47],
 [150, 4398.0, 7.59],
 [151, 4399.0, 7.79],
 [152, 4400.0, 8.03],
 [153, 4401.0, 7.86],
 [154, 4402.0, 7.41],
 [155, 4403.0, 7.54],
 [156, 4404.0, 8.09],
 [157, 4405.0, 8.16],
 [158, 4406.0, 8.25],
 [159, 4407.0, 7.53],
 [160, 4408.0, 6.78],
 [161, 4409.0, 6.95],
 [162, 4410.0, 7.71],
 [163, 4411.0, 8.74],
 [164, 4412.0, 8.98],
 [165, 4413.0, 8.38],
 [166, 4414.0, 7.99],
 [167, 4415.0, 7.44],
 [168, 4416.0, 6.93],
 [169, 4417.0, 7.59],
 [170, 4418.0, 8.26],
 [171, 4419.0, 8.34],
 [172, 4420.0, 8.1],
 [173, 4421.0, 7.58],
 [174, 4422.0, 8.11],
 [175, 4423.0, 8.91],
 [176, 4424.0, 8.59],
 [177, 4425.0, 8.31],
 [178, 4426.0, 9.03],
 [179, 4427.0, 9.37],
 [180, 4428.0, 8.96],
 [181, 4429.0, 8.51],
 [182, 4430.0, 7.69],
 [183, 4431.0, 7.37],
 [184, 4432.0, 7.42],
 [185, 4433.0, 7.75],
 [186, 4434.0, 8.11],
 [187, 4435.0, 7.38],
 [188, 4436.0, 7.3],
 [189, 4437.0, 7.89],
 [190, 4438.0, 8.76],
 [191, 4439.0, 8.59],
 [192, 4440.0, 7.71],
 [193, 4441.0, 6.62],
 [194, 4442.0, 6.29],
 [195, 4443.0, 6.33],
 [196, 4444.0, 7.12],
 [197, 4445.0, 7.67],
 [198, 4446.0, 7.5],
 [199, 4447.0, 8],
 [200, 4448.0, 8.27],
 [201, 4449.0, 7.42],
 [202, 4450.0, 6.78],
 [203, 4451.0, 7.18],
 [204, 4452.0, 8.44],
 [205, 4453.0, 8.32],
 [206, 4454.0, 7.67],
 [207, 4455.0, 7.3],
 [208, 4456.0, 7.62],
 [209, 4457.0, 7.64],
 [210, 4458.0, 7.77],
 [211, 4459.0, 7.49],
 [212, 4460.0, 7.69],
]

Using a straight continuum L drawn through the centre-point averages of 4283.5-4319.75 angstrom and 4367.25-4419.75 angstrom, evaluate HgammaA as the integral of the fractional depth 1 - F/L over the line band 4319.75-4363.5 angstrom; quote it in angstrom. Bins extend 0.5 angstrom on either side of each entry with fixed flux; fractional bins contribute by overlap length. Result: 5.9 angstrom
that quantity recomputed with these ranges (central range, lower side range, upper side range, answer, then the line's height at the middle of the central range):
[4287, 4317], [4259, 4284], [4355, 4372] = 2.83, 8.14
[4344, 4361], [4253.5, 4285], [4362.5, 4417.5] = 3.03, 7.9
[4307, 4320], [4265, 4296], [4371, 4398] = 0.32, 7.73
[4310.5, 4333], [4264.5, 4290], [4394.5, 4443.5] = 1.97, 7.83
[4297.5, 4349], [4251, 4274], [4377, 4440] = 9.21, 8.13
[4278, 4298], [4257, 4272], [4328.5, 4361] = 0.71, 7.87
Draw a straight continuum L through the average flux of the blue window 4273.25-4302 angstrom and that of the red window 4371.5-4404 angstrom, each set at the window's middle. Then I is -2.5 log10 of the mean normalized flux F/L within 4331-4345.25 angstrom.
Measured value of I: 0.284 mag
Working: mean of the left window 7.54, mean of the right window 7.65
